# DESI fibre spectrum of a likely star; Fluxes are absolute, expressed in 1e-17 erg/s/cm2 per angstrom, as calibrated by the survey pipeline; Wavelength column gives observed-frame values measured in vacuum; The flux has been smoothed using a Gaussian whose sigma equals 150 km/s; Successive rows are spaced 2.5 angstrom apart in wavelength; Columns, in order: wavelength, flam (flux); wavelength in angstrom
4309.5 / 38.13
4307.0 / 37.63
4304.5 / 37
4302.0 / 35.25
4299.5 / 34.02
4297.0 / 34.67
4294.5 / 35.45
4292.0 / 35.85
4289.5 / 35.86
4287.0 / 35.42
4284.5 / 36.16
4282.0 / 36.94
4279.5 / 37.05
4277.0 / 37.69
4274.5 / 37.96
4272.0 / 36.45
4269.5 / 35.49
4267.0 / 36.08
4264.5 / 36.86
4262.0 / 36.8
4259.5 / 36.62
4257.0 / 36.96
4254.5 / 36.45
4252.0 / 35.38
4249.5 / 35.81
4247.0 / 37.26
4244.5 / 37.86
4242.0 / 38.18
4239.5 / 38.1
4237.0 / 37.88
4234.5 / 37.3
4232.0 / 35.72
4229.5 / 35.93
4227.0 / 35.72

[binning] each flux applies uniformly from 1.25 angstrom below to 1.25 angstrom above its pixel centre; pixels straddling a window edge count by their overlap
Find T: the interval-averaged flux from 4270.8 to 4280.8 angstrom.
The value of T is 37.3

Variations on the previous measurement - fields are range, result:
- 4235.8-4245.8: 38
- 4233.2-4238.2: 37.6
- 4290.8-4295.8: 35.6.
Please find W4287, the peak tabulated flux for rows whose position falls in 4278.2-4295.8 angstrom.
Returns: 37.05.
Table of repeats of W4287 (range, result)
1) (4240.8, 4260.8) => 38.18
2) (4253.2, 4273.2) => 36.96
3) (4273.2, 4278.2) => 37.96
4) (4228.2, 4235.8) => 37.3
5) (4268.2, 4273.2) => 36.45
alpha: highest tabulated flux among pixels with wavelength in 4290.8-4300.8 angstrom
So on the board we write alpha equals 35.85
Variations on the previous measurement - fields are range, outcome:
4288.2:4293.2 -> 35.86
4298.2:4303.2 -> 35.25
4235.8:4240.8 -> 38.1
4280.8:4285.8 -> 36.94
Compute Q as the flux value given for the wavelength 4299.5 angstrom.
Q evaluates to 34.02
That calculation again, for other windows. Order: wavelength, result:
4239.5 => 38.1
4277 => 37.69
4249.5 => 35.81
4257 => 36.96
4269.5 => 35.49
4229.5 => 35.93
